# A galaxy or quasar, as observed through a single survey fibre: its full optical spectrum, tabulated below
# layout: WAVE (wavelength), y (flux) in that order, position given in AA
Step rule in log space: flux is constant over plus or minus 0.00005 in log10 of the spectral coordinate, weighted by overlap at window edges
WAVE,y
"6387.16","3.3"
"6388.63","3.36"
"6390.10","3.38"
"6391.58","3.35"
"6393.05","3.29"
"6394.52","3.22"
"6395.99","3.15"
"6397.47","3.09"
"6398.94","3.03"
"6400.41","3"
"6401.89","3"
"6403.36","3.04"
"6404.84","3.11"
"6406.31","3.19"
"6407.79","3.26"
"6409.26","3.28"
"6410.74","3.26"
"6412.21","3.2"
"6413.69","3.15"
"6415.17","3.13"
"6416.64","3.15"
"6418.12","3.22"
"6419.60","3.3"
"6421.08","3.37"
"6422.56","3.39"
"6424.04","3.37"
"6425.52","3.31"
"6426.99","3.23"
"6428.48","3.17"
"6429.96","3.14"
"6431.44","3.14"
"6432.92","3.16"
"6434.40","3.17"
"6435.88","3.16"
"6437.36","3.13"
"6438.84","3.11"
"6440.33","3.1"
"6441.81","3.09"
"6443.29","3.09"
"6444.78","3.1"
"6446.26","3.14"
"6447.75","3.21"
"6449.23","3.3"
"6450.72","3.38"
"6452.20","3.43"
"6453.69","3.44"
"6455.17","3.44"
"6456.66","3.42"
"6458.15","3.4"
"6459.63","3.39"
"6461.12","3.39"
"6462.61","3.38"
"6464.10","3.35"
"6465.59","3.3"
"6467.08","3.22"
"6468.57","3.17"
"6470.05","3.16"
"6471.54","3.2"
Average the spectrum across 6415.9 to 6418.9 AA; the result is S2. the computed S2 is 3.19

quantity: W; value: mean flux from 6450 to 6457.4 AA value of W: 3.42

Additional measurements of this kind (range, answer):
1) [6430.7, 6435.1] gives 3.16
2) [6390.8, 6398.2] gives 3.22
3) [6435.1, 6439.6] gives 3.13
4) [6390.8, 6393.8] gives 3.32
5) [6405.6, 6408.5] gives 3.22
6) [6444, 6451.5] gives 3.23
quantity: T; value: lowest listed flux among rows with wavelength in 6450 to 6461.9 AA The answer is 3.38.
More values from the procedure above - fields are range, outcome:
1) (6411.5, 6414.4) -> 3.15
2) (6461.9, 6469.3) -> 3.17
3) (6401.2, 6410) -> 3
